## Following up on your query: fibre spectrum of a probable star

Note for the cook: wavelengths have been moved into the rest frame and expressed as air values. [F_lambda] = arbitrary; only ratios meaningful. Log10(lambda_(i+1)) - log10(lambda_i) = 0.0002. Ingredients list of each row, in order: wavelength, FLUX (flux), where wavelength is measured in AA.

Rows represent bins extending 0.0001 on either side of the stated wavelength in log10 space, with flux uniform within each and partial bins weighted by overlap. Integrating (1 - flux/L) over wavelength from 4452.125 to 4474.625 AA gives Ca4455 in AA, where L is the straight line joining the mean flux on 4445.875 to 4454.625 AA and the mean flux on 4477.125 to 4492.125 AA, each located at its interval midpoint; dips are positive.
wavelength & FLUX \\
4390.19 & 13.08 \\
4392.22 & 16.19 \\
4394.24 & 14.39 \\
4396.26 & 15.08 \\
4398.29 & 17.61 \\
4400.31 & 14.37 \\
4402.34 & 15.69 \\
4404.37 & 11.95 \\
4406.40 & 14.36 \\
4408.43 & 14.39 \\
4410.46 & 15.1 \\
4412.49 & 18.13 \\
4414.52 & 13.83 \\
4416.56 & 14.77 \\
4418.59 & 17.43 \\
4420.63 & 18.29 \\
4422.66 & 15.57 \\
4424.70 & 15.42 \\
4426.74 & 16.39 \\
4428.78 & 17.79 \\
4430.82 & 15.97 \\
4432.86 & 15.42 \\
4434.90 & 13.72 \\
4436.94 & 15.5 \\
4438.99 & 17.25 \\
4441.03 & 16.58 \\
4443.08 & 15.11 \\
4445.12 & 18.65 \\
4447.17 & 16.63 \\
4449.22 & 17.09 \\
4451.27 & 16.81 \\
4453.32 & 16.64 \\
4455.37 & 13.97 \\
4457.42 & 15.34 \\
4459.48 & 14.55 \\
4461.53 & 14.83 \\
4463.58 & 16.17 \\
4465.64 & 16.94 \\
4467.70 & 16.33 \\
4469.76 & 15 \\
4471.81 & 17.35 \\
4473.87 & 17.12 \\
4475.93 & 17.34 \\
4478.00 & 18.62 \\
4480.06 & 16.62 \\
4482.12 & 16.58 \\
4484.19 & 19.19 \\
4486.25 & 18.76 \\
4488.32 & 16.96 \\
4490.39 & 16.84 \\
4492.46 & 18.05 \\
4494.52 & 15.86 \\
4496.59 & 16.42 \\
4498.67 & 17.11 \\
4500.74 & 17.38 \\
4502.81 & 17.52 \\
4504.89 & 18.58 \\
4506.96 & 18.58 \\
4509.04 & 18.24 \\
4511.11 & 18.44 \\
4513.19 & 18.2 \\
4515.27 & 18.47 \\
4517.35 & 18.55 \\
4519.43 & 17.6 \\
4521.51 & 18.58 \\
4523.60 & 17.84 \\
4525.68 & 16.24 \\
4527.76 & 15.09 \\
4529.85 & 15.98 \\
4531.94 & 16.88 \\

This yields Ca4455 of 1.7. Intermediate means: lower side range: 16.8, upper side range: 17.7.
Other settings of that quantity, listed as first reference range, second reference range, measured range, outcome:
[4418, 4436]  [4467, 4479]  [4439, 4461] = 0.6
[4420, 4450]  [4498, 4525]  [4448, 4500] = 1.7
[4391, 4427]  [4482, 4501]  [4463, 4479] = 0.0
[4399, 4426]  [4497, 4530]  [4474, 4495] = -0.6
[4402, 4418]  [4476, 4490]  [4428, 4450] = -0.5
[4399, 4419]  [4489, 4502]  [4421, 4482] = -1.2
